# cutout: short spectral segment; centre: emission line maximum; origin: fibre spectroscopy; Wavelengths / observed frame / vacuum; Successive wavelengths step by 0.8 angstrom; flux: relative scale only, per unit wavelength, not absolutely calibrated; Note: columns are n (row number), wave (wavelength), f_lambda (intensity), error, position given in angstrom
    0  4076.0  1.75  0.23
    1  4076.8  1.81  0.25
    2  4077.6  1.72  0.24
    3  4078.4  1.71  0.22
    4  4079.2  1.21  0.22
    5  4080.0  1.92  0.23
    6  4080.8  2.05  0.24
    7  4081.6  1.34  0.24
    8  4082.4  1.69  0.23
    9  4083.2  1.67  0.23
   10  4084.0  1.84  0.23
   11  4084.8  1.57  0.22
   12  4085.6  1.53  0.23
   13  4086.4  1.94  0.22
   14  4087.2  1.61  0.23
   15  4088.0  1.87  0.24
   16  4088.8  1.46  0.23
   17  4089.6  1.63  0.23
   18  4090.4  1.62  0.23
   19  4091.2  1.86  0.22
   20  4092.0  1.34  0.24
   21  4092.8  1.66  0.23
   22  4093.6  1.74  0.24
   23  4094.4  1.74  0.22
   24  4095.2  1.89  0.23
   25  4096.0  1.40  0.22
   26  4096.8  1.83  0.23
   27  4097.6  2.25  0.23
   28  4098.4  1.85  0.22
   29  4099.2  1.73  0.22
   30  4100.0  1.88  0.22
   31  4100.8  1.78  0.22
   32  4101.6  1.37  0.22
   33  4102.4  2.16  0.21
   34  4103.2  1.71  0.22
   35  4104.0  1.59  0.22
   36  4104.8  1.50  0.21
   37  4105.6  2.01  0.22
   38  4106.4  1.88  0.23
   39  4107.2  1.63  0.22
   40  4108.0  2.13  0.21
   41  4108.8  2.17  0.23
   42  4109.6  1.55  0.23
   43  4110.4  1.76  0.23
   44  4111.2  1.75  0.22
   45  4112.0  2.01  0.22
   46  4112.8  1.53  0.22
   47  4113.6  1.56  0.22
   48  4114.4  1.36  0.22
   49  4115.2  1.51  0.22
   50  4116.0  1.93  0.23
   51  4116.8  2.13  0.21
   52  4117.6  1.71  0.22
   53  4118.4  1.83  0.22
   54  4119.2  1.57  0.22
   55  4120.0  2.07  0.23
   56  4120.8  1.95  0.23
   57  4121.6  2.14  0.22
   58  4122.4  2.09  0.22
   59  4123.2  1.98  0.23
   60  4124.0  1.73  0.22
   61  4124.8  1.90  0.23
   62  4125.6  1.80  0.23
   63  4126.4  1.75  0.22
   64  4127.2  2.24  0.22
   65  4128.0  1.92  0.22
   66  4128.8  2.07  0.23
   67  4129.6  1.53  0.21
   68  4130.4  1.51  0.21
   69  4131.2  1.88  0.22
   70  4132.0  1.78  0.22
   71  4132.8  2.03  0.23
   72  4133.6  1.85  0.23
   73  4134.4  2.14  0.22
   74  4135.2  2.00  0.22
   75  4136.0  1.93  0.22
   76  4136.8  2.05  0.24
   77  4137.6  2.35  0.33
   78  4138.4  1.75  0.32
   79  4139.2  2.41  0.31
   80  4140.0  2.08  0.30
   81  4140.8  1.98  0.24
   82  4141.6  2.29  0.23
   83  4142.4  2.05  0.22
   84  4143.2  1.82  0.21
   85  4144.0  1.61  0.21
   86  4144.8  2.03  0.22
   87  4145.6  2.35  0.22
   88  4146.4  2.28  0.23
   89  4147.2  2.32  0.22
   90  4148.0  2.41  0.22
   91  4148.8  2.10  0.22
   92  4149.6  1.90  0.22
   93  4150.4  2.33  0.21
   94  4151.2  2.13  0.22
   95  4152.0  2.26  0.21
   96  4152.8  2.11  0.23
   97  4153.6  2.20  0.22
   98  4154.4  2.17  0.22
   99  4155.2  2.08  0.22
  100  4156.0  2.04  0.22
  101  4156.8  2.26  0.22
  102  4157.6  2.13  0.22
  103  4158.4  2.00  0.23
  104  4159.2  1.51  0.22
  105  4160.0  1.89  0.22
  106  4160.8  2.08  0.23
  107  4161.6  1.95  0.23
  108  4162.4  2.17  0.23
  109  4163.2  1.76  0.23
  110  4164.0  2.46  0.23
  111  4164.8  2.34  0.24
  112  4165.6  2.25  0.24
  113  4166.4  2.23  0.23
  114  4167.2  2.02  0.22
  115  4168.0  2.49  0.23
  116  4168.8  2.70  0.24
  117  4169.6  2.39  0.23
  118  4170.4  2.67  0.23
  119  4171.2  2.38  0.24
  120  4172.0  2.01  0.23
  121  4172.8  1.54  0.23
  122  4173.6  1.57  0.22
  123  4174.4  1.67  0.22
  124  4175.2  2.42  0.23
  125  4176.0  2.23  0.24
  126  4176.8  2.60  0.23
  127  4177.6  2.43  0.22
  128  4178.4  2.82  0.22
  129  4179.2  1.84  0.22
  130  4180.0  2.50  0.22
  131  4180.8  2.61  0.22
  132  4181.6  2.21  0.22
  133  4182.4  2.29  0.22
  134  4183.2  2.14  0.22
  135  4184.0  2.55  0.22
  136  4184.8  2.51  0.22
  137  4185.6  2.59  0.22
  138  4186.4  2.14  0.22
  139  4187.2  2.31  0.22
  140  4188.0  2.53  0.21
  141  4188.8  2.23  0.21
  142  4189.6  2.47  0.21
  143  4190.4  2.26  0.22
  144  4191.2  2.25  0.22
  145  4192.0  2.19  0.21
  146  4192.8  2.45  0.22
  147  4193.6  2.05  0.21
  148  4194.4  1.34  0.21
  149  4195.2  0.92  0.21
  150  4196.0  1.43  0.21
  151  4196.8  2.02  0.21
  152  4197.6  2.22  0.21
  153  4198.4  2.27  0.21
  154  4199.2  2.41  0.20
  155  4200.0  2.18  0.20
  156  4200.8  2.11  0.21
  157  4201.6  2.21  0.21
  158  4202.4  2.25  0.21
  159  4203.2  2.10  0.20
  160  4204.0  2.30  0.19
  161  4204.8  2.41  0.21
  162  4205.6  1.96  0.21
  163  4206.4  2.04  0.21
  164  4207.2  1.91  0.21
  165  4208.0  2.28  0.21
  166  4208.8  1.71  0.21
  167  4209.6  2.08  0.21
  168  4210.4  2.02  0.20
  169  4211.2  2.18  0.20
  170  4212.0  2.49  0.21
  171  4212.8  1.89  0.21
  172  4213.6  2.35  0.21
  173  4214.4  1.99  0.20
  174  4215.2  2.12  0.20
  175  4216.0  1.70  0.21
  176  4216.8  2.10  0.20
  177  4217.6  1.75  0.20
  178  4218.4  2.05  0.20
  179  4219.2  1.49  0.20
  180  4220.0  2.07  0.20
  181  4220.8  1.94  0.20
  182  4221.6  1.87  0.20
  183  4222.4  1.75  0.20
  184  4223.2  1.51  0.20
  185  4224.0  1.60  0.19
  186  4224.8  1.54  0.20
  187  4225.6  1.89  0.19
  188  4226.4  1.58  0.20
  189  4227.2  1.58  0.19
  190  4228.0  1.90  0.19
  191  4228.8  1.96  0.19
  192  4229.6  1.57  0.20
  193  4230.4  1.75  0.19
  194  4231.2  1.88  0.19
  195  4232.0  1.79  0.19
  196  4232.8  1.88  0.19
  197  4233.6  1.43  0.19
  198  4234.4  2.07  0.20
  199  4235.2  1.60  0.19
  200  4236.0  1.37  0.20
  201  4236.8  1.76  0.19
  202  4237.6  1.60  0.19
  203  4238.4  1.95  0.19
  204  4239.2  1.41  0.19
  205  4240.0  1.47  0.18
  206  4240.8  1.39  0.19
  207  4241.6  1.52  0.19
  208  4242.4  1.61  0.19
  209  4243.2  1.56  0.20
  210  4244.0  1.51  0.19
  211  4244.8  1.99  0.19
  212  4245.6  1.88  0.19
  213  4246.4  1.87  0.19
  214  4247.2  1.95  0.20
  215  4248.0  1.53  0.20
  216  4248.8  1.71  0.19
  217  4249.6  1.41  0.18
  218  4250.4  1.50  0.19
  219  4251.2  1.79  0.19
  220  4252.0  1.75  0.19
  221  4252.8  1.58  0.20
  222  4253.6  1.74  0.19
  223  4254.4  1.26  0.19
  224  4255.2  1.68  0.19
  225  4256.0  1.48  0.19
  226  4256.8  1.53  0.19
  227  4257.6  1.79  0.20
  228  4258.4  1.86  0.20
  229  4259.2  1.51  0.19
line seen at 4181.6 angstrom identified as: C III]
